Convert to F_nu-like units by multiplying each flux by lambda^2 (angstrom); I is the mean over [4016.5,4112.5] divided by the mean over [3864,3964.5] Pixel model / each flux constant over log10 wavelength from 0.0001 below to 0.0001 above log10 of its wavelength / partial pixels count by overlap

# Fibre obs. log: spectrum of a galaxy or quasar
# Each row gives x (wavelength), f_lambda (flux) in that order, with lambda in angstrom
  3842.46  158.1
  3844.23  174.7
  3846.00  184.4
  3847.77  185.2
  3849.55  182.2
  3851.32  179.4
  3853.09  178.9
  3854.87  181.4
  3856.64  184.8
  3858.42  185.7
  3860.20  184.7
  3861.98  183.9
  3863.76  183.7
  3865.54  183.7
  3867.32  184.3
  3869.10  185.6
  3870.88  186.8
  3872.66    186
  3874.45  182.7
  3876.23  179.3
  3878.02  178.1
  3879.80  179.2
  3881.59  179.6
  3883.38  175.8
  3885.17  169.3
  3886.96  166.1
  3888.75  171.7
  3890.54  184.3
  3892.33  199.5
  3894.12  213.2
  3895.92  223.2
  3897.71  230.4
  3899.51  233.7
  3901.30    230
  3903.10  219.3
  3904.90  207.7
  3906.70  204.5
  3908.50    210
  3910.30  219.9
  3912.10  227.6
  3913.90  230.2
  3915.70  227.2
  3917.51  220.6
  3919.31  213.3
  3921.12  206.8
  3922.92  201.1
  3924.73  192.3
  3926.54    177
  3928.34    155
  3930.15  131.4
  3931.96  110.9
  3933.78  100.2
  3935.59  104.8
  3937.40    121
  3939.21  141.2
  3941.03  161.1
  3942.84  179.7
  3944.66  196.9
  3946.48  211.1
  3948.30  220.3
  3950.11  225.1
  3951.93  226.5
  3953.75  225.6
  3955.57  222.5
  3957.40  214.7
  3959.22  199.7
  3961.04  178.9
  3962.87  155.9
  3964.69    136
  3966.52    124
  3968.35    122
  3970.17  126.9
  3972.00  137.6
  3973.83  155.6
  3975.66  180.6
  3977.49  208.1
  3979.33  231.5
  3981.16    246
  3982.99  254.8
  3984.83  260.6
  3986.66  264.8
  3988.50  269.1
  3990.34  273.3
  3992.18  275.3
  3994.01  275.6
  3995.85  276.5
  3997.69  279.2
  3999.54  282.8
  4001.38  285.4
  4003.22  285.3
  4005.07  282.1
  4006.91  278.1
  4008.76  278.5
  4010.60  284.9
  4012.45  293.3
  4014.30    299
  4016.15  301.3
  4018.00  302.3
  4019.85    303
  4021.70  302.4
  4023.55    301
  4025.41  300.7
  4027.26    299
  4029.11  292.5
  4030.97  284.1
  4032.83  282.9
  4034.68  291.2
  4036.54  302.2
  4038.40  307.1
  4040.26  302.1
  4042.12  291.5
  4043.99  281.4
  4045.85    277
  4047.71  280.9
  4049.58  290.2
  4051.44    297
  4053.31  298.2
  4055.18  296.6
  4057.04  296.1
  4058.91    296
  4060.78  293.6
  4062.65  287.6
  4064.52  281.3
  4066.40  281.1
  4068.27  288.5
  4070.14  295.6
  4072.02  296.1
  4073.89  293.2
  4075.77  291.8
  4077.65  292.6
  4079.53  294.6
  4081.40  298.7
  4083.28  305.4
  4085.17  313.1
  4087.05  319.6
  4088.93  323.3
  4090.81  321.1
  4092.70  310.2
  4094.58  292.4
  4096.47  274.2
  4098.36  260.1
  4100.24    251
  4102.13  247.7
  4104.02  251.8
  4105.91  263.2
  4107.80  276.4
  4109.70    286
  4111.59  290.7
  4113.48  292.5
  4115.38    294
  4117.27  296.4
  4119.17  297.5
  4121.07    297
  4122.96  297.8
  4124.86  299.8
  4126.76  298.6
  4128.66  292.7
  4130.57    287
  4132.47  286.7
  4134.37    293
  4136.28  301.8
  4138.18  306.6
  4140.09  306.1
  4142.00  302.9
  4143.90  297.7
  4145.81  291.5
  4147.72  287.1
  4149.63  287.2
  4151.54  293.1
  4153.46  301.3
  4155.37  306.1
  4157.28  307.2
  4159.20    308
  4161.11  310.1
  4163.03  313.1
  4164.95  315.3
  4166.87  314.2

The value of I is 1.7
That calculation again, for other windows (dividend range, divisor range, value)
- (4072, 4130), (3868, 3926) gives 1.60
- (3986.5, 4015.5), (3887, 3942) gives 1.56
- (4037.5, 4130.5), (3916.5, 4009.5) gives 1.50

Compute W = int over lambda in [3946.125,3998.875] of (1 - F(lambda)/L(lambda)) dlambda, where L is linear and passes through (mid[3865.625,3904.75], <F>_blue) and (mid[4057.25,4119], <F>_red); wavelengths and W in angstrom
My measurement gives 4.9 angstrom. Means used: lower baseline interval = 193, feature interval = 213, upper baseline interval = 290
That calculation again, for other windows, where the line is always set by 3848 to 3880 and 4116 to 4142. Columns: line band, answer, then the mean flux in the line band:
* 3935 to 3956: 3.1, 187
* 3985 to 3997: -1.7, 272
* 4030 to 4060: -3.6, 292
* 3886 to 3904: -1.0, 207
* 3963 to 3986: 4.9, 182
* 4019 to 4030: -2.1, 300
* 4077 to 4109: -0.7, 288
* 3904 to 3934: 2.0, 192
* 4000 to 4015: -2.5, 286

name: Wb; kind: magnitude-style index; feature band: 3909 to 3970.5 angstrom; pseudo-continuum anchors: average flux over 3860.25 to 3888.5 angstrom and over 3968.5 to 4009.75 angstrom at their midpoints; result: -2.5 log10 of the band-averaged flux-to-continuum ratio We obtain 0.192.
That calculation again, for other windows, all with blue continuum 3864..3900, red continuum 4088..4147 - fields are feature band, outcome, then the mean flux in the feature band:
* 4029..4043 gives -0.16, 294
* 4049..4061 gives -0.13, 296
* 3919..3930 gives 0.12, 186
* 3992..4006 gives -0.17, 281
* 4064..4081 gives -0.08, 291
